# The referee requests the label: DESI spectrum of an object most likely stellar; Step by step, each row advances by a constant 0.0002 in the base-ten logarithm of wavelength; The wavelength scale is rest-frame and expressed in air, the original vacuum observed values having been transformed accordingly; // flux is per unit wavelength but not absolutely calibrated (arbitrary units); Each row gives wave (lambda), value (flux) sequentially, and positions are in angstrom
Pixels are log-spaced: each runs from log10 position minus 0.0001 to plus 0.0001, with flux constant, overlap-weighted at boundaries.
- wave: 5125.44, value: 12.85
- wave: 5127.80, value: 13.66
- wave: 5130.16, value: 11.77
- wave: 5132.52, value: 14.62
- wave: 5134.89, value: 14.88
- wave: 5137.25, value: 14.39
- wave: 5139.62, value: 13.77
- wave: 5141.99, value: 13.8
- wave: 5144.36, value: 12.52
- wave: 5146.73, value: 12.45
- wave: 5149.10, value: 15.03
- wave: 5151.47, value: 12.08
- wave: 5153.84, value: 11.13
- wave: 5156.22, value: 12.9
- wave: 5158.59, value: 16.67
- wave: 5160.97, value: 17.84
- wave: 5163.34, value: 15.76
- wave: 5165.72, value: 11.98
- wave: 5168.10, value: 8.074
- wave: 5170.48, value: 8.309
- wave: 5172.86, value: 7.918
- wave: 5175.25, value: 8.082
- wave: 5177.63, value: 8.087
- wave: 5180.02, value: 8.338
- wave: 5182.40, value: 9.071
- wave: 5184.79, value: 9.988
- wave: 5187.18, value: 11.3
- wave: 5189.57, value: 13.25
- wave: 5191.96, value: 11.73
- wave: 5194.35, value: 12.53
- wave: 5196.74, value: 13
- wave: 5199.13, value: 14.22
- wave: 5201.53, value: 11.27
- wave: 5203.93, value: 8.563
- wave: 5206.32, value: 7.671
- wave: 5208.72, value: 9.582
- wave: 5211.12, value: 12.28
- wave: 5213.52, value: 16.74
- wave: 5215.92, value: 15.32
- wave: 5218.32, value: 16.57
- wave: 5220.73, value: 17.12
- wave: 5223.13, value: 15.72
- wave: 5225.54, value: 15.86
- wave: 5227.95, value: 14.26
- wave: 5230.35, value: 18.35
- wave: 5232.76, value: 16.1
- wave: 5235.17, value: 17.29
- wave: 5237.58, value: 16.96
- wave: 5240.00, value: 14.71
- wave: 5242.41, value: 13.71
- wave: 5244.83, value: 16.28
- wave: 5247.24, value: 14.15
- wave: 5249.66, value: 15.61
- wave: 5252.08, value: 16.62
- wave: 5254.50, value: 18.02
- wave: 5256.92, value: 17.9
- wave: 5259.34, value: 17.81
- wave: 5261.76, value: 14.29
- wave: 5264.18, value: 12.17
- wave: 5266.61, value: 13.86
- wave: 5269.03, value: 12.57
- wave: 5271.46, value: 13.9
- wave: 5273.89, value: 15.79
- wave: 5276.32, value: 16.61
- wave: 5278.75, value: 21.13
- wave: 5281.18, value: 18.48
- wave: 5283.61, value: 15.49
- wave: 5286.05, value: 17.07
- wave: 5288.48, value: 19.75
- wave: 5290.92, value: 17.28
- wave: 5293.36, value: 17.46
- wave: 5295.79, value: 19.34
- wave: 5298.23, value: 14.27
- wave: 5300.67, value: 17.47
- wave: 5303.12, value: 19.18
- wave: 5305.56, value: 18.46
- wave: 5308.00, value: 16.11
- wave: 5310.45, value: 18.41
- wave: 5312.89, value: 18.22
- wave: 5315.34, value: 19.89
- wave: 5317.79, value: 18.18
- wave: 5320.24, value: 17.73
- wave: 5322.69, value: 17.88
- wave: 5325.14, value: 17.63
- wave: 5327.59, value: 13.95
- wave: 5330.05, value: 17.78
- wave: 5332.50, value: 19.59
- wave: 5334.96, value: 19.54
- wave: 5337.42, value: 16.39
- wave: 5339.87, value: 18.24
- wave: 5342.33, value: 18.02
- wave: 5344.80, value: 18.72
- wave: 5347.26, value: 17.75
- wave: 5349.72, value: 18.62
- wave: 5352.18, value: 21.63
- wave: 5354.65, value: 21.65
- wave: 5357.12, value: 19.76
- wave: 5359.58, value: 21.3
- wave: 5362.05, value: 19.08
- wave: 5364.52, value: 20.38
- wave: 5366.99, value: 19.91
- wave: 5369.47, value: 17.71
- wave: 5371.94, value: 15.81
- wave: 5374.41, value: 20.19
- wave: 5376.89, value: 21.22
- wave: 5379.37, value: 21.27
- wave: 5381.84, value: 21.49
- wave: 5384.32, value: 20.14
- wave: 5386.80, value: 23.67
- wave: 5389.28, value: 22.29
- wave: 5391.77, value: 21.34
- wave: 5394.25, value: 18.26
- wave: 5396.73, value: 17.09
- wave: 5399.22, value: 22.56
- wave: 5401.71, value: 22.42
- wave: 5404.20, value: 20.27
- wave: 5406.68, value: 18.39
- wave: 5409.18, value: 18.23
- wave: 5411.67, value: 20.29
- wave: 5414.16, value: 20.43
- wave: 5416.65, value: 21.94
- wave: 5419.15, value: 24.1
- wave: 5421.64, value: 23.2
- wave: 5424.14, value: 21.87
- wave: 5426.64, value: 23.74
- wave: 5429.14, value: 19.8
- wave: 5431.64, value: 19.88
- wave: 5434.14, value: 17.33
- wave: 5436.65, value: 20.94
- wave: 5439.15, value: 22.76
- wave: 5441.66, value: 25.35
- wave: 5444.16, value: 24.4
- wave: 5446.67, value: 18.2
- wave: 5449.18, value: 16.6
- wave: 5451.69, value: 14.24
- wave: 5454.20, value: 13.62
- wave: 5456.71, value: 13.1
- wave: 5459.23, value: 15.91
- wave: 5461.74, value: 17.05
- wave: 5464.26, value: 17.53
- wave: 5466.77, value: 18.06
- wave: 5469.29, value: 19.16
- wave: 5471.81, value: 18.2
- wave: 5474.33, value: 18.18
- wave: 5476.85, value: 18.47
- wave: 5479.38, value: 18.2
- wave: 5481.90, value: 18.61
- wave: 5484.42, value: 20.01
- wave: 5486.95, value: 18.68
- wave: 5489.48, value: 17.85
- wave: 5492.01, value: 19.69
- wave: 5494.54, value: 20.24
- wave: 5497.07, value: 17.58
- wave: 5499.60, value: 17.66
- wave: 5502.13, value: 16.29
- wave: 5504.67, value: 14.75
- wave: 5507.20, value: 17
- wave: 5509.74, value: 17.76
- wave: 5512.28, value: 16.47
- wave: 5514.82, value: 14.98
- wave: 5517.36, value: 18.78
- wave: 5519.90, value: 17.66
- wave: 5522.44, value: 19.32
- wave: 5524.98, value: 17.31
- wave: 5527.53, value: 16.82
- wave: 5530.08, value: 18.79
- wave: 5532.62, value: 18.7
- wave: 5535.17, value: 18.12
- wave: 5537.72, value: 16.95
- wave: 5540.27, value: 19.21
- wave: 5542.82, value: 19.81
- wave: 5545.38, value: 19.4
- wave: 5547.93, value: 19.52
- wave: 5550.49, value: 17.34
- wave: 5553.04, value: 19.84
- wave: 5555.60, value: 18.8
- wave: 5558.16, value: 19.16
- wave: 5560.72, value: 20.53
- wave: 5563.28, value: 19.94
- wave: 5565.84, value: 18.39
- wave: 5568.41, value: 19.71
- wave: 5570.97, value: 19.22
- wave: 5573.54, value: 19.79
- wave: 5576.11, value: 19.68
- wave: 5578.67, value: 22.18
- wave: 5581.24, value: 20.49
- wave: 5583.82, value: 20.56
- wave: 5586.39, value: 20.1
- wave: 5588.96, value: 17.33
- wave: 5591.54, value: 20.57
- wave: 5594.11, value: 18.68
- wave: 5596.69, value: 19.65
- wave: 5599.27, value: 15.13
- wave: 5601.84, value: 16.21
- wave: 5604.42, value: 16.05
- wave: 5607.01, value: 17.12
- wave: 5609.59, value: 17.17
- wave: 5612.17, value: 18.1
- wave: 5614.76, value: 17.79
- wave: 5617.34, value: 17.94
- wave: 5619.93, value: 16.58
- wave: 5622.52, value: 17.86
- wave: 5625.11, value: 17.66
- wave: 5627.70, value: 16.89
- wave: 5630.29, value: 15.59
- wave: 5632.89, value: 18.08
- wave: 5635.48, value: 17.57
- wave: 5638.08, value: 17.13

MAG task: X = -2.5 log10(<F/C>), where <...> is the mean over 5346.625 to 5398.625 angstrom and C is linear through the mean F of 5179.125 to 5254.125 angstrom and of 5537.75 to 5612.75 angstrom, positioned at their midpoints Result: -0.25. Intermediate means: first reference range 13.8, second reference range 18.9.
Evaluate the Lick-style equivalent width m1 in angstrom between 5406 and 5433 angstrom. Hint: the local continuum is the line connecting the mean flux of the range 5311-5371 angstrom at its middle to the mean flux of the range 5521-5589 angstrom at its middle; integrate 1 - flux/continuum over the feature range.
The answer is -3.2 angstrom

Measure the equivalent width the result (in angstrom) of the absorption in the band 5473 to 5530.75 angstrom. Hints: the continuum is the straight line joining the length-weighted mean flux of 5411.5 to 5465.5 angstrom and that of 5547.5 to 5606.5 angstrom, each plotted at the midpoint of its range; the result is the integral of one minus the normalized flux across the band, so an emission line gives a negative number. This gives 4.48 angstrom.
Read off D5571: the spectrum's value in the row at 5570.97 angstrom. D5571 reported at 19.22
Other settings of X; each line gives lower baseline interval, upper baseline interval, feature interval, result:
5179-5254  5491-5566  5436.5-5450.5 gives -0.25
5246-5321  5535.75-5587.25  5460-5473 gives 0.04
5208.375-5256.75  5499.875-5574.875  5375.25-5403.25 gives -0.23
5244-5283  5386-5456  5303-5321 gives -0.06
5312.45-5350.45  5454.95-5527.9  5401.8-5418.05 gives -0.13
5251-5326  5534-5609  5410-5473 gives -0.08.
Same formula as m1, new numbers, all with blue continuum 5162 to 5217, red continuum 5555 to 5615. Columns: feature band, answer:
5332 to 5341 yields -2.9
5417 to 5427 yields -4.8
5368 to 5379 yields -3.2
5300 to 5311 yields -3.8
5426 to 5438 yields -3.3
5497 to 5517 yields 0.8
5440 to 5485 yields -4.5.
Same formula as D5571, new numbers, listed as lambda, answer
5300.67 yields 17.47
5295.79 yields 19.34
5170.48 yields 8.309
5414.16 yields 20.43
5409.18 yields 18.23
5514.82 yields 14.98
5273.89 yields 15.79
